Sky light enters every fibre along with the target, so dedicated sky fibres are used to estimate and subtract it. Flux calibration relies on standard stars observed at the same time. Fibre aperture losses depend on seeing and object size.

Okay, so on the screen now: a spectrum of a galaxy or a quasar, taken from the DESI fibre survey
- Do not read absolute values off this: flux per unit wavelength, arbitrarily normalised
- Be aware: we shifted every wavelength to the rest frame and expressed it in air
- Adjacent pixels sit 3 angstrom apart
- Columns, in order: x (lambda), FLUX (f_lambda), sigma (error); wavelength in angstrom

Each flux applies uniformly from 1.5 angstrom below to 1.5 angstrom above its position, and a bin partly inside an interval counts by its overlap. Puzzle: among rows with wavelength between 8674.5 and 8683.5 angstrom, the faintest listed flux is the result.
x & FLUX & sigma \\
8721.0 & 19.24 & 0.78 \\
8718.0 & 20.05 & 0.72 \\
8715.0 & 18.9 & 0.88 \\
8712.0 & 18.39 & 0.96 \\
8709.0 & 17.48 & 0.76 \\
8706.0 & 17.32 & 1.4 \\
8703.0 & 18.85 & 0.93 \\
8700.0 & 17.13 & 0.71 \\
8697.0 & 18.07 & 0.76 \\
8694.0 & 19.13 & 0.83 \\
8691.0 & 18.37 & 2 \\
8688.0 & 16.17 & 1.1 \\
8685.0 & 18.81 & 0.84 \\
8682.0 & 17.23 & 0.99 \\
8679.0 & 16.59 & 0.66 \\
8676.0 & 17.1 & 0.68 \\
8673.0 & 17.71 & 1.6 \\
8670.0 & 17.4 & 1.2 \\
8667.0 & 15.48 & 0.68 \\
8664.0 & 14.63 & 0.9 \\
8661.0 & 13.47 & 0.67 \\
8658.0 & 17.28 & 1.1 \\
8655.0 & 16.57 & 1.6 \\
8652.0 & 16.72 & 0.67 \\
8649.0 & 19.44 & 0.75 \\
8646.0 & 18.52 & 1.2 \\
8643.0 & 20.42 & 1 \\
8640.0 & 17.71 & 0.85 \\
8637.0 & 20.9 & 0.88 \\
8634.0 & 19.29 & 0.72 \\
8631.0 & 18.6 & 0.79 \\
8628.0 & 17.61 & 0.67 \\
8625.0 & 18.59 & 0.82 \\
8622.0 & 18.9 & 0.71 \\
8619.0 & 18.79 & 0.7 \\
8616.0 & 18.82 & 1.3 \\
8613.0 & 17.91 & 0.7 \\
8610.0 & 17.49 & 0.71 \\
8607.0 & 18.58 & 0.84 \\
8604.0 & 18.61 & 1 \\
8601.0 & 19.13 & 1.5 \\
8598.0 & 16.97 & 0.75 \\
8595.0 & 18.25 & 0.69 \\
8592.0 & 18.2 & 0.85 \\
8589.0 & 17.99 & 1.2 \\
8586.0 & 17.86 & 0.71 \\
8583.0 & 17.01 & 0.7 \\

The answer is 16.59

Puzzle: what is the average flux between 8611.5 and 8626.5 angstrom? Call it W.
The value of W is 18.6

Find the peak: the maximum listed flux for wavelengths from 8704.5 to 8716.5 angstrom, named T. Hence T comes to 18.9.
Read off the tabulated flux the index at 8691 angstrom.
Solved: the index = 18.37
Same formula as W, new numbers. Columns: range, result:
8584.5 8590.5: 17.9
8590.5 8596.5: 18.2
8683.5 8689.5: 17.5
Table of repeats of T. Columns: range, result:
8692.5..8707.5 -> 19.13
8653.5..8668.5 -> 17.28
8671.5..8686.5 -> 18.81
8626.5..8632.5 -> 18.6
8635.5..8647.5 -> 20.9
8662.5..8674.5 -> 17.71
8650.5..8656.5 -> 16.72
